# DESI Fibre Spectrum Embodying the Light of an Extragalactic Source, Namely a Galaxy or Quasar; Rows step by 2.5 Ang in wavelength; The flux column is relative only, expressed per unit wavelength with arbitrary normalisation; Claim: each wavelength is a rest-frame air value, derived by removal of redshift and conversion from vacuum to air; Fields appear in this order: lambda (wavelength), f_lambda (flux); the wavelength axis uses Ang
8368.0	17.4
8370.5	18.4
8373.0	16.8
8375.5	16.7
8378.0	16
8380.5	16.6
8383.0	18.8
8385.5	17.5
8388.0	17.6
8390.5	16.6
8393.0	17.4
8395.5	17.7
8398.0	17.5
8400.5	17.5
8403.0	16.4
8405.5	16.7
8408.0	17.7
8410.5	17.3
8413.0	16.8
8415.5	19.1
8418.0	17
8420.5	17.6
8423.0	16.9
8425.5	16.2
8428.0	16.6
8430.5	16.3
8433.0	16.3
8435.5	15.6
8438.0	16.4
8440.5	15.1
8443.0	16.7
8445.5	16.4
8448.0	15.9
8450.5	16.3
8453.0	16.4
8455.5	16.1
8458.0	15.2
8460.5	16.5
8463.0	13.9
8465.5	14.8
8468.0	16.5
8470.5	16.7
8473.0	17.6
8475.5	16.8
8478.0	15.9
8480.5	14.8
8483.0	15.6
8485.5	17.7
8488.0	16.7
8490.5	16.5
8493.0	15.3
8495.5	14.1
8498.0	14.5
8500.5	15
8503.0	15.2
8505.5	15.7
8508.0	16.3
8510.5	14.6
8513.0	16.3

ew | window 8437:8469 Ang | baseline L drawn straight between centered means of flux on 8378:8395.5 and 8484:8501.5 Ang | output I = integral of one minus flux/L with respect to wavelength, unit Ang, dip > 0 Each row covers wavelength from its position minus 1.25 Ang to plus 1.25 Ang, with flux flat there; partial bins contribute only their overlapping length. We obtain 0.90 Ang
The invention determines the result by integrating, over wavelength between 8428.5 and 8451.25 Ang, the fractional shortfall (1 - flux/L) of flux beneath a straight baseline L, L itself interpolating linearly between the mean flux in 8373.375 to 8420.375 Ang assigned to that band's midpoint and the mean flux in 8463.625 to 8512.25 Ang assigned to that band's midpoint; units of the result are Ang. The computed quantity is 0.6 Ang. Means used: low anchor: 17.3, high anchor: 15.8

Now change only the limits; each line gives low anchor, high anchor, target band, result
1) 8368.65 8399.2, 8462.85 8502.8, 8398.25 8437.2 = -0.3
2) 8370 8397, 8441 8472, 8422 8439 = 0.1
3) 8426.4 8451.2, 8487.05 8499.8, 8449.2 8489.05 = -0.9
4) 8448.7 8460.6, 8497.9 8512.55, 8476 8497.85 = -0.3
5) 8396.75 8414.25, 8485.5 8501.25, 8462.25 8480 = -0.1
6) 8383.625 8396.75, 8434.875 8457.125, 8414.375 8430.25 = -0.5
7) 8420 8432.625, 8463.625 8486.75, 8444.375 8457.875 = 0.2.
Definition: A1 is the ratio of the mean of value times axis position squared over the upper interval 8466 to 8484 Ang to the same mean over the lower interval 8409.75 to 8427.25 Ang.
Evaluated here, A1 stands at 0.95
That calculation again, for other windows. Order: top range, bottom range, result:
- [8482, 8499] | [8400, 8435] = 0.95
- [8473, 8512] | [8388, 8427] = 0.93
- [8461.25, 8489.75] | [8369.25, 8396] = 0.95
